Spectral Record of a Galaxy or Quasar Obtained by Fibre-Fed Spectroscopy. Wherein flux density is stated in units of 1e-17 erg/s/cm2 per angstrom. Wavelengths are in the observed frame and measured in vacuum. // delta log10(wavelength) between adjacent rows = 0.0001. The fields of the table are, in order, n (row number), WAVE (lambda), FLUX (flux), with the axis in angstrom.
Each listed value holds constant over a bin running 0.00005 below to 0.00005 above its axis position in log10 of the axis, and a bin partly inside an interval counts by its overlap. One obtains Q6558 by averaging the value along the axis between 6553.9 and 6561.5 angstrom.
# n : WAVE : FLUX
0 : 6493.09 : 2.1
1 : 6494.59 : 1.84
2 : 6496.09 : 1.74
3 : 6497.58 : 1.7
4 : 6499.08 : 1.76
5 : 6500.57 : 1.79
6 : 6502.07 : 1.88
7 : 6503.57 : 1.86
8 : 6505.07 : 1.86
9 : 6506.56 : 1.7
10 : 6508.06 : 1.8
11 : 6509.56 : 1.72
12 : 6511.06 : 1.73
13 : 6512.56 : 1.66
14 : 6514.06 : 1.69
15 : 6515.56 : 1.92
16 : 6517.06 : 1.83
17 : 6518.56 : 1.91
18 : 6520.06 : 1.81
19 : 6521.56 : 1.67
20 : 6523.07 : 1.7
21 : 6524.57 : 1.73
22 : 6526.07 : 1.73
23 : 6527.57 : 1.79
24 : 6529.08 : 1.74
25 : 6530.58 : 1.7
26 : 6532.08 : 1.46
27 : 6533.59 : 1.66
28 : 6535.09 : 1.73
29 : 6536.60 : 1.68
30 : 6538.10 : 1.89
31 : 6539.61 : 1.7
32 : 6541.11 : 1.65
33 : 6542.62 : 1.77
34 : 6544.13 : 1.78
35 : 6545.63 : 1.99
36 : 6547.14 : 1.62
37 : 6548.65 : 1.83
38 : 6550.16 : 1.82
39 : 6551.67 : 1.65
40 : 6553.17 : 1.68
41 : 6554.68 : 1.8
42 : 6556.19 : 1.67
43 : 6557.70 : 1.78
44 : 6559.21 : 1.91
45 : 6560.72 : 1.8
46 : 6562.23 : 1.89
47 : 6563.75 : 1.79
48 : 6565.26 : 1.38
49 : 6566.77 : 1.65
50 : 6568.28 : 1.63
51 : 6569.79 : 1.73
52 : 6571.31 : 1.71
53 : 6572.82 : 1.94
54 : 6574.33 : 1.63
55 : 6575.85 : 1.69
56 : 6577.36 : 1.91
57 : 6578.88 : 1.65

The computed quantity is 1.79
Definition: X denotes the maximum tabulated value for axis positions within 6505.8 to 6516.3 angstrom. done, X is 1.92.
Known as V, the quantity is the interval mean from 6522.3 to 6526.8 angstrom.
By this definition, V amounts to 1.72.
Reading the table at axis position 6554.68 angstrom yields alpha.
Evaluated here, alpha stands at 1.8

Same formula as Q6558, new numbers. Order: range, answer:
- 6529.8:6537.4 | 1.65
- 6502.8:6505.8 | 1.86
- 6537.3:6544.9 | 1.76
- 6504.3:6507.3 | 1.78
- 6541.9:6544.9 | 1.78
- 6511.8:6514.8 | 1.67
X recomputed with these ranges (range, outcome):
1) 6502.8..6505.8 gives 1.86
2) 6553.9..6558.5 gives 1.8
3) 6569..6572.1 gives 1.73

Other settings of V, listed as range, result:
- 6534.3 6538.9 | 1.77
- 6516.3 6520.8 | 1.85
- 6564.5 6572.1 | 1.62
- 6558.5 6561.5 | 1.86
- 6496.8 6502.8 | 1.78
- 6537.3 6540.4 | 1.8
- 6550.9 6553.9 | 1.67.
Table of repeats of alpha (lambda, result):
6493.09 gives 2.1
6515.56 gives 1.92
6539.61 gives 1.7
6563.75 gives 1.79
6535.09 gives 1.73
